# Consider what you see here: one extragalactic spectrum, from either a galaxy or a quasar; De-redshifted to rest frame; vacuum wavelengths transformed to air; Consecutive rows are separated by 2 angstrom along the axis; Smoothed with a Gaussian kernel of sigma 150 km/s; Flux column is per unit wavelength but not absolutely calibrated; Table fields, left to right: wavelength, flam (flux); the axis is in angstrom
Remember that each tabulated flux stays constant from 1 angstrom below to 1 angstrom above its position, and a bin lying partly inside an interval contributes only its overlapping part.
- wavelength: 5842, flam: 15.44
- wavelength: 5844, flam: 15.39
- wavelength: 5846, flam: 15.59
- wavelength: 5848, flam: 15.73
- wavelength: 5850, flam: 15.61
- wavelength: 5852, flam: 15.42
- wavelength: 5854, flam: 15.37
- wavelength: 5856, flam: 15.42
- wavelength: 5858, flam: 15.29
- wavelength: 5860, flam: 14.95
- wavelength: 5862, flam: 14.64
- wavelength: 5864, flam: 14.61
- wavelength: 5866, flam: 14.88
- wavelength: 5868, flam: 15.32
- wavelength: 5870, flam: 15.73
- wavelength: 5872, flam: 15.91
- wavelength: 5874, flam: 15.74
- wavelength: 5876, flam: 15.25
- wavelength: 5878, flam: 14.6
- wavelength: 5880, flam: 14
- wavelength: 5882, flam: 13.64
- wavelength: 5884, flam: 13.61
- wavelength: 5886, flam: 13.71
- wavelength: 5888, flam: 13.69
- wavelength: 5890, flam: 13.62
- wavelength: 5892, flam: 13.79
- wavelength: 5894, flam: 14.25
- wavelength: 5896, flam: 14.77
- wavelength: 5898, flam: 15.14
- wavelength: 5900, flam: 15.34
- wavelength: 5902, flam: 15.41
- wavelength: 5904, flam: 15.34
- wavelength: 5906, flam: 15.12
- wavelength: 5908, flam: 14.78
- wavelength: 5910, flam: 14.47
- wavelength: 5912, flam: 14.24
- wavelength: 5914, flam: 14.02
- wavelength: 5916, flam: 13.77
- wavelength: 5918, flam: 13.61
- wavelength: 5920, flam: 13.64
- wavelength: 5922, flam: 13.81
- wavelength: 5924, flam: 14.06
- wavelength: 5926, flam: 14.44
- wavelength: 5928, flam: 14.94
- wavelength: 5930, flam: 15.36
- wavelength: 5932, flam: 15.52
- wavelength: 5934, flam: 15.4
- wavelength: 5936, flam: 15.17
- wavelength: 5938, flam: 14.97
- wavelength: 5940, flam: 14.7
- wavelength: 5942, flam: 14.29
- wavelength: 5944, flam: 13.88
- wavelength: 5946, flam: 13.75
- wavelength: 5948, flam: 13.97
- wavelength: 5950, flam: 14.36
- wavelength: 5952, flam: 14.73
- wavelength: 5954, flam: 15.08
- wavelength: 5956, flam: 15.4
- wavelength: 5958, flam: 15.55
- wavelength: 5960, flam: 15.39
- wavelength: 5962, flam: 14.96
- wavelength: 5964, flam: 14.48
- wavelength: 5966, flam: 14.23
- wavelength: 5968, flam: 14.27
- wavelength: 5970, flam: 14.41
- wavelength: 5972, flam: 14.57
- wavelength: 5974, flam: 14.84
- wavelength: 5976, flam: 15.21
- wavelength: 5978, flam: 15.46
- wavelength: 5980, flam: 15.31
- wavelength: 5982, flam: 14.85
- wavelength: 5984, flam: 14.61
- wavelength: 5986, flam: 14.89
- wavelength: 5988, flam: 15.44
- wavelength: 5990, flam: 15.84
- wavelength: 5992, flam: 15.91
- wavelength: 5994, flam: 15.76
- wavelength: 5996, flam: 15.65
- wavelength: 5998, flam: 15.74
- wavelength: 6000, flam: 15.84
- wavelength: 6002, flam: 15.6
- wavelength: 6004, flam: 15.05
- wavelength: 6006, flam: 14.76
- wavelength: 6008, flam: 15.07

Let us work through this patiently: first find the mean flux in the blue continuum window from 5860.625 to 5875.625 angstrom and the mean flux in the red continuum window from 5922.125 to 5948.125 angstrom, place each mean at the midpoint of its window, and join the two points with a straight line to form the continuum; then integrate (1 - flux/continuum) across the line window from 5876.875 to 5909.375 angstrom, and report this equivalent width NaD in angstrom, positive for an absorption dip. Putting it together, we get 1.3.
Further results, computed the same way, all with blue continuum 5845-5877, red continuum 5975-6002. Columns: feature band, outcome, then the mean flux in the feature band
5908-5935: 1.7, 14.4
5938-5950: 0.9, 14.2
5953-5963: 0.1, 15.3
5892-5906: 0.4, 15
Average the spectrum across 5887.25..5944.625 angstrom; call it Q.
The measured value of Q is 14.5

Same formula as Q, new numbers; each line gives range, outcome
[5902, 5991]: 14.7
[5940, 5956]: 14.4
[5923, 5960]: 14.8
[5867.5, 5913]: 14.7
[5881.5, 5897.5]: 13.9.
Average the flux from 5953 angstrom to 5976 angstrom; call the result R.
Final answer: 14.9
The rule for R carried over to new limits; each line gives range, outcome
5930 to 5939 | 15.3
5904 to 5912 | 14.8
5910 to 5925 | 13.9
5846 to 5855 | 15.5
